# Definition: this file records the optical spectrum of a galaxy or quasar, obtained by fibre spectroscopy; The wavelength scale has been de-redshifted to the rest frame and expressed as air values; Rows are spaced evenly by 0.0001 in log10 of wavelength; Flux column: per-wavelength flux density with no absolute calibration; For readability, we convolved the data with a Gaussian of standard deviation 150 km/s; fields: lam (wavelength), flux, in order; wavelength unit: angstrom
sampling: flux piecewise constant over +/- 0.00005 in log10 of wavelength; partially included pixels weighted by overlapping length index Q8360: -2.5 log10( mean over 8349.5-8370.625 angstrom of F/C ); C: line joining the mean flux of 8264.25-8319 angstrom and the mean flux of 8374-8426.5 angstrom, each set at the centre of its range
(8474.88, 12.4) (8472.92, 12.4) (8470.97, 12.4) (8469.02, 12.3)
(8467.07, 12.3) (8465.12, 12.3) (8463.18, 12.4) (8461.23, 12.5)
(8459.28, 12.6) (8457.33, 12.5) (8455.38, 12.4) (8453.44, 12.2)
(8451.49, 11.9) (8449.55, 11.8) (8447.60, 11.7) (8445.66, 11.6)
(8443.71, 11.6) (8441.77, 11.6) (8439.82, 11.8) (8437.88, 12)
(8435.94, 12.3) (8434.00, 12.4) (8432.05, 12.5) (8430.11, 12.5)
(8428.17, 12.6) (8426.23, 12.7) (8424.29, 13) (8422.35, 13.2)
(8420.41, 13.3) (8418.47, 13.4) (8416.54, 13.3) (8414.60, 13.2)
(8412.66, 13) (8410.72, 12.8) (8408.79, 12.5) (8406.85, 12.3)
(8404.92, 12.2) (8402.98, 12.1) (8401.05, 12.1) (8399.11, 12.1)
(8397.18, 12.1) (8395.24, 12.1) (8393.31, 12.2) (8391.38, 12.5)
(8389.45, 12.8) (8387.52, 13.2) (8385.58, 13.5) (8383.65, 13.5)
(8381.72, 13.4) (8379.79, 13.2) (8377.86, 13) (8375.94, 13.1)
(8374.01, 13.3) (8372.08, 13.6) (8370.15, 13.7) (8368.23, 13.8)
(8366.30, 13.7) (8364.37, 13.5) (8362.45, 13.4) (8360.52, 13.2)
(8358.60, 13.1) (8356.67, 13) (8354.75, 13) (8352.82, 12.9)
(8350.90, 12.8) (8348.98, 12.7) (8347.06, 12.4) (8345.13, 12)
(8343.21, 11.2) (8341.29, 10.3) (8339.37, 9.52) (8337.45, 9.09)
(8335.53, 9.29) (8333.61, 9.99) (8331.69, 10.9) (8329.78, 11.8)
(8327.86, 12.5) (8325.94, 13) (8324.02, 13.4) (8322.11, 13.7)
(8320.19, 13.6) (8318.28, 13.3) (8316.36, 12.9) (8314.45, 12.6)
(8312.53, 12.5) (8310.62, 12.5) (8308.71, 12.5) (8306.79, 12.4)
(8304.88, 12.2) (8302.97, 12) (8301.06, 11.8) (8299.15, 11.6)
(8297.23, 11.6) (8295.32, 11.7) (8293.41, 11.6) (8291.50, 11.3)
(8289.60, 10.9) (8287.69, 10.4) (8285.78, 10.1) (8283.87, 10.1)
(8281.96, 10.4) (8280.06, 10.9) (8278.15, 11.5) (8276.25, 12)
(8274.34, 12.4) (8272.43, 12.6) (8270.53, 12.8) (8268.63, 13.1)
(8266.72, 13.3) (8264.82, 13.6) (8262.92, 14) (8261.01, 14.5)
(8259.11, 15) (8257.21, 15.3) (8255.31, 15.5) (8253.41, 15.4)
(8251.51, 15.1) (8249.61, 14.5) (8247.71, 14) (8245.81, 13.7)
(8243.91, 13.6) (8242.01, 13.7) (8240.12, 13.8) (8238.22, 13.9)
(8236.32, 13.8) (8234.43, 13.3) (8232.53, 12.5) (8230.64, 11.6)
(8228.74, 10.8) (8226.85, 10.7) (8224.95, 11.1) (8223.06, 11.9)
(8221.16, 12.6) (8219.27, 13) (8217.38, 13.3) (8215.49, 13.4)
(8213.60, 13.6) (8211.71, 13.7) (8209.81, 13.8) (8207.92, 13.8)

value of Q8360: -0.06 mag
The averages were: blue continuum 11.9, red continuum 12.8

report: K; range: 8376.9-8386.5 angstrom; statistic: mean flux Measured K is 13.3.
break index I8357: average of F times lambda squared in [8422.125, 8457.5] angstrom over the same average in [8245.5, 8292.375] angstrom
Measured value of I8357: 0.99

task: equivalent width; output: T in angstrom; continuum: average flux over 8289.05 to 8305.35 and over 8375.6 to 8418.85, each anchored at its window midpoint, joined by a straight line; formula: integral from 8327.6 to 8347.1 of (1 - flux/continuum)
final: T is 2.3 angstrom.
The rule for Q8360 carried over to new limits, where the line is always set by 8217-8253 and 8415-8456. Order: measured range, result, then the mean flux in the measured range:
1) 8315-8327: -0.04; 13.3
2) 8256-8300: 0.06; 12.2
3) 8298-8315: 0.05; 12.2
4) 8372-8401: -0.03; 12.9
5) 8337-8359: 0.07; 11.9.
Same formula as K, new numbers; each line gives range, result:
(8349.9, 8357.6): 12.9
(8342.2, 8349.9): 12.1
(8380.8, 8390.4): 13.3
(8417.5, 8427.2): 13.1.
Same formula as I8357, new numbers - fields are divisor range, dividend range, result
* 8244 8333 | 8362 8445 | 1.04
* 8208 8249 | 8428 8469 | 0.99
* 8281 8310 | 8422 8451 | 1.11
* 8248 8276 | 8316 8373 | 0.90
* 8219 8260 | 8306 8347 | 0.90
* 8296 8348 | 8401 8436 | 1.10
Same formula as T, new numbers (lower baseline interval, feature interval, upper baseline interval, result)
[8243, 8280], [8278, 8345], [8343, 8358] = 7.6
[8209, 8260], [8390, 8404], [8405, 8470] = 0.5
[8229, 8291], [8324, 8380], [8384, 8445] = 1.8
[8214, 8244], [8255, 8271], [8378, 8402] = -1.8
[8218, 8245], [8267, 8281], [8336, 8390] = 0.4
